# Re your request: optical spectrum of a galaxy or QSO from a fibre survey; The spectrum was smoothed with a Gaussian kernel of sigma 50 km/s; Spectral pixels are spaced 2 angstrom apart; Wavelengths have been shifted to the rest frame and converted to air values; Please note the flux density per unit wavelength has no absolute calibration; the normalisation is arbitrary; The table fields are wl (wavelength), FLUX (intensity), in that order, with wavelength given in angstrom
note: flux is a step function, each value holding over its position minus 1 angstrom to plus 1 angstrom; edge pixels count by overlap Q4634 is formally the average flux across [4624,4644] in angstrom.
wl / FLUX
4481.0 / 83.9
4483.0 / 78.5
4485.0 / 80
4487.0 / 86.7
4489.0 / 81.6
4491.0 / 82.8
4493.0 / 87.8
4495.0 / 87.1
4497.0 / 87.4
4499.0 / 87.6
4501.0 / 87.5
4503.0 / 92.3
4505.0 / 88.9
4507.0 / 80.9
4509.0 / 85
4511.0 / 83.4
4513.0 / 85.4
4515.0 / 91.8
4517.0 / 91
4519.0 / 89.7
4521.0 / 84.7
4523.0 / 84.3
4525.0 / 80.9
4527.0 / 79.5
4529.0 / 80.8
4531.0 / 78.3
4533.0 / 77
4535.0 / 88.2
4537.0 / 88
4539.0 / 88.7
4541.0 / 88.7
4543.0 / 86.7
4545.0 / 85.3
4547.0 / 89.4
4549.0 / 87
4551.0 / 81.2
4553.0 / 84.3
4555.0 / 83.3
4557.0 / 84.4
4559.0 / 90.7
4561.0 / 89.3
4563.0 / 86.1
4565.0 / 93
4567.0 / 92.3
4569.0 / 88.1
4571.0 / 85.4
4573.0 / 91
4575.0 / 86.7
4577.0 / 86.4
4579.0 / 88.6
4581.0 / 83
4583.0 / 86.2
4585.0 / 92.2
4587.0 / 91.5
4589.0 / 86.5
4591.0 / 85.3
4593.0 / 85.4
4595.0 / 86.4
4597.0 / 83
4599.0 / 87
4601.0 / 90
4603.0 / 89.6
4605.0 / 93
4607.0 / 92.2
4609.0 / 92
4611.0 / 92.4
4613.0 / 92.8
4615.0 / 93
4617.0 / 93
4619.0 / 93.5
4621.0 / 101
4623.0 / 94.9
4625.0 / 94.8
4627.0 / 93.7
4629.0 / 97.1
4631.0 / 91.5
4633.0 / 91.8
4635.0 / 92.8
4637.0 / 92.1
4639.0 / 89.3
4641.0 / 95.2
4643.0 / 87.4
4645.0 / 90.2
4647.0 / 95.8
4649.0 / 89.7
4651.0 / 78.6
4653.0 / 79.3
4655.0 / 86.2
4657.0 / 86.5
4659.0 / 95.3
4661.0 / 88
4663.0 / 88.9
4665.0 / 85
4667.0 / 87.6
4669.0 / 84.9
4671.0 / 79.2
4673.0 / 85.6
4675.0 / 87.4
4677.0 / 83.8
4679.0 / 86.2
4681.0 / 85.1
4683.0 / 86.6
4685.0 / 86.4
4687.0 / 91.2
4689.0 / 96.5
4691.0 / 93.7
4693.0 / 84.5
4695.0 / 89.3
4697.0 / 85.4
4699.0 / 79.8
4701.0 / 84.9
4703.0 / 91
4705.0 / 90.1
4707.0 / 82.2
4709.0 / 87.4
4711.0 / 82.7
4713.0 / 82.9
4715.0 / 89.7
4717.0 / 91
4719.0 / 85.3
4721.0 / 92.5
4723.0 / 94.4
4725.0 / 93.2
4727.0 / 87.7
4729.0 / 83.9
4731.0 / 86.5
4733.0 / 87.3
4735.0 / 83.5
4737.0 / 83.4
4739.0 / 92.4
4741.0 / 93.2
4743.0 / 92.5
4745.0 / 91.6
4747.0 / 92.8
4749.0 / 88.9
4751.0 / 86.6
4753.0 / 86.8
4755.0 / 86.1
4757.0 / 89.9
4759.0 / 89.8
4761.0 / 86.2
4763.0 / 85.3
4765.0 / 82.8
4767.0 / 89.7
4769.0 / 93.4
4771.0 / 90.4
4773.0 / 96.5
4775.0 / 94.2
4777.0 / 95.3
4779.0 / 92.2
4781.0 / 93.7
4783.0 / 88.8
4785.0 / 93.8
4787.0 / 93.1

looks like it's 92.6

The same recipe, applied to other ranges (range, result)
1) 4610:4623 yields 94.3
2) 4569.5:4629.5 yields 90.2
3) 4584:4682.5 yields 89.4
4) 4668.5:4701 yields 86.6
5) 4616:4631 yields 95.2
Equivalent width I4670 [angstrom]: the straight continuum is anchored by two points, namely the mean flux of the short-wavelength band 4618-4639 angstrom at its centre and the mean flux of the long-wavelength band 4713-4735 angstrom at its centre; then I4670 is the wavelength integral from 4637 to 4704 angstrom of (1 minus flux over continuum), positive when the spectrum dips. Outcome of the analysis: 3.1 angstrom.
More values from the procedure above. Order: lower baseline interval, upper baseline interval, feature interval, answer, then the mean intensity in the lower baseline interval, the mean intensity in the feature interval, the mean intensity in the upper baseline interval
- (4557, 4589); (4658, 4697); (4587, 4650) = -2.3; 88.5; 91.4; 87.6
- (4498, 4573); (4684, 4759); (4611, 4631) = -1.7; 86.3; 94.6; 88.3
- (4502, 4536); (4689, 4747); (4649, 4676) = 0.5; 84.8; 85.7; 88.2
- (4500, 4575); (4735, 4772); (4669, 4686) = 0.6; 86.3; 85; 88.8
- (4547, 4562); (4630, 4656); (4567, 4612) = -0.6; 86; 88.4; 89.2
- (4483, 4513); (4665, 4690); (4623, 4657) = -1.6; 85.4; 90.4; 86.6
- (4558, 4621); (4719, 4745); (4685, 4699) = 0.0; 89.4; 89.1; 89.2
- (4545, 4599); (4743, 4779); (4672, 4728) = 0.8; 87.1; 87.7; 89.9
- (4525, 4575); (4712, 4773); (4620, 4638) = -1.5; 86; 94.4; 88.8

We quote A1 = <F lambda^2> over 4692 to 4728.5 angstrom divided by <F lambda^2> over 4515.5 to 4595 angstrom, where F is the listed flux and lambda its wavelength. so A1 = 1.08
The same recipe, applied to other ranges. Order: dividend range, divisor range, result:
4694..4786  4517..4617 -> 1.10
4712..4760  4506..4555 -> 1.14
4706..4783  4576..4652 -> 1.04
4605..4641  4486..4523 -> 1.14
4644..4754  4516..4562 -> 1.10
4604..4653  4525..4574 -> 1.11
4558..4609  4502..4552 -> 1.06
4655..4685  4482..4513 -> 1.09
